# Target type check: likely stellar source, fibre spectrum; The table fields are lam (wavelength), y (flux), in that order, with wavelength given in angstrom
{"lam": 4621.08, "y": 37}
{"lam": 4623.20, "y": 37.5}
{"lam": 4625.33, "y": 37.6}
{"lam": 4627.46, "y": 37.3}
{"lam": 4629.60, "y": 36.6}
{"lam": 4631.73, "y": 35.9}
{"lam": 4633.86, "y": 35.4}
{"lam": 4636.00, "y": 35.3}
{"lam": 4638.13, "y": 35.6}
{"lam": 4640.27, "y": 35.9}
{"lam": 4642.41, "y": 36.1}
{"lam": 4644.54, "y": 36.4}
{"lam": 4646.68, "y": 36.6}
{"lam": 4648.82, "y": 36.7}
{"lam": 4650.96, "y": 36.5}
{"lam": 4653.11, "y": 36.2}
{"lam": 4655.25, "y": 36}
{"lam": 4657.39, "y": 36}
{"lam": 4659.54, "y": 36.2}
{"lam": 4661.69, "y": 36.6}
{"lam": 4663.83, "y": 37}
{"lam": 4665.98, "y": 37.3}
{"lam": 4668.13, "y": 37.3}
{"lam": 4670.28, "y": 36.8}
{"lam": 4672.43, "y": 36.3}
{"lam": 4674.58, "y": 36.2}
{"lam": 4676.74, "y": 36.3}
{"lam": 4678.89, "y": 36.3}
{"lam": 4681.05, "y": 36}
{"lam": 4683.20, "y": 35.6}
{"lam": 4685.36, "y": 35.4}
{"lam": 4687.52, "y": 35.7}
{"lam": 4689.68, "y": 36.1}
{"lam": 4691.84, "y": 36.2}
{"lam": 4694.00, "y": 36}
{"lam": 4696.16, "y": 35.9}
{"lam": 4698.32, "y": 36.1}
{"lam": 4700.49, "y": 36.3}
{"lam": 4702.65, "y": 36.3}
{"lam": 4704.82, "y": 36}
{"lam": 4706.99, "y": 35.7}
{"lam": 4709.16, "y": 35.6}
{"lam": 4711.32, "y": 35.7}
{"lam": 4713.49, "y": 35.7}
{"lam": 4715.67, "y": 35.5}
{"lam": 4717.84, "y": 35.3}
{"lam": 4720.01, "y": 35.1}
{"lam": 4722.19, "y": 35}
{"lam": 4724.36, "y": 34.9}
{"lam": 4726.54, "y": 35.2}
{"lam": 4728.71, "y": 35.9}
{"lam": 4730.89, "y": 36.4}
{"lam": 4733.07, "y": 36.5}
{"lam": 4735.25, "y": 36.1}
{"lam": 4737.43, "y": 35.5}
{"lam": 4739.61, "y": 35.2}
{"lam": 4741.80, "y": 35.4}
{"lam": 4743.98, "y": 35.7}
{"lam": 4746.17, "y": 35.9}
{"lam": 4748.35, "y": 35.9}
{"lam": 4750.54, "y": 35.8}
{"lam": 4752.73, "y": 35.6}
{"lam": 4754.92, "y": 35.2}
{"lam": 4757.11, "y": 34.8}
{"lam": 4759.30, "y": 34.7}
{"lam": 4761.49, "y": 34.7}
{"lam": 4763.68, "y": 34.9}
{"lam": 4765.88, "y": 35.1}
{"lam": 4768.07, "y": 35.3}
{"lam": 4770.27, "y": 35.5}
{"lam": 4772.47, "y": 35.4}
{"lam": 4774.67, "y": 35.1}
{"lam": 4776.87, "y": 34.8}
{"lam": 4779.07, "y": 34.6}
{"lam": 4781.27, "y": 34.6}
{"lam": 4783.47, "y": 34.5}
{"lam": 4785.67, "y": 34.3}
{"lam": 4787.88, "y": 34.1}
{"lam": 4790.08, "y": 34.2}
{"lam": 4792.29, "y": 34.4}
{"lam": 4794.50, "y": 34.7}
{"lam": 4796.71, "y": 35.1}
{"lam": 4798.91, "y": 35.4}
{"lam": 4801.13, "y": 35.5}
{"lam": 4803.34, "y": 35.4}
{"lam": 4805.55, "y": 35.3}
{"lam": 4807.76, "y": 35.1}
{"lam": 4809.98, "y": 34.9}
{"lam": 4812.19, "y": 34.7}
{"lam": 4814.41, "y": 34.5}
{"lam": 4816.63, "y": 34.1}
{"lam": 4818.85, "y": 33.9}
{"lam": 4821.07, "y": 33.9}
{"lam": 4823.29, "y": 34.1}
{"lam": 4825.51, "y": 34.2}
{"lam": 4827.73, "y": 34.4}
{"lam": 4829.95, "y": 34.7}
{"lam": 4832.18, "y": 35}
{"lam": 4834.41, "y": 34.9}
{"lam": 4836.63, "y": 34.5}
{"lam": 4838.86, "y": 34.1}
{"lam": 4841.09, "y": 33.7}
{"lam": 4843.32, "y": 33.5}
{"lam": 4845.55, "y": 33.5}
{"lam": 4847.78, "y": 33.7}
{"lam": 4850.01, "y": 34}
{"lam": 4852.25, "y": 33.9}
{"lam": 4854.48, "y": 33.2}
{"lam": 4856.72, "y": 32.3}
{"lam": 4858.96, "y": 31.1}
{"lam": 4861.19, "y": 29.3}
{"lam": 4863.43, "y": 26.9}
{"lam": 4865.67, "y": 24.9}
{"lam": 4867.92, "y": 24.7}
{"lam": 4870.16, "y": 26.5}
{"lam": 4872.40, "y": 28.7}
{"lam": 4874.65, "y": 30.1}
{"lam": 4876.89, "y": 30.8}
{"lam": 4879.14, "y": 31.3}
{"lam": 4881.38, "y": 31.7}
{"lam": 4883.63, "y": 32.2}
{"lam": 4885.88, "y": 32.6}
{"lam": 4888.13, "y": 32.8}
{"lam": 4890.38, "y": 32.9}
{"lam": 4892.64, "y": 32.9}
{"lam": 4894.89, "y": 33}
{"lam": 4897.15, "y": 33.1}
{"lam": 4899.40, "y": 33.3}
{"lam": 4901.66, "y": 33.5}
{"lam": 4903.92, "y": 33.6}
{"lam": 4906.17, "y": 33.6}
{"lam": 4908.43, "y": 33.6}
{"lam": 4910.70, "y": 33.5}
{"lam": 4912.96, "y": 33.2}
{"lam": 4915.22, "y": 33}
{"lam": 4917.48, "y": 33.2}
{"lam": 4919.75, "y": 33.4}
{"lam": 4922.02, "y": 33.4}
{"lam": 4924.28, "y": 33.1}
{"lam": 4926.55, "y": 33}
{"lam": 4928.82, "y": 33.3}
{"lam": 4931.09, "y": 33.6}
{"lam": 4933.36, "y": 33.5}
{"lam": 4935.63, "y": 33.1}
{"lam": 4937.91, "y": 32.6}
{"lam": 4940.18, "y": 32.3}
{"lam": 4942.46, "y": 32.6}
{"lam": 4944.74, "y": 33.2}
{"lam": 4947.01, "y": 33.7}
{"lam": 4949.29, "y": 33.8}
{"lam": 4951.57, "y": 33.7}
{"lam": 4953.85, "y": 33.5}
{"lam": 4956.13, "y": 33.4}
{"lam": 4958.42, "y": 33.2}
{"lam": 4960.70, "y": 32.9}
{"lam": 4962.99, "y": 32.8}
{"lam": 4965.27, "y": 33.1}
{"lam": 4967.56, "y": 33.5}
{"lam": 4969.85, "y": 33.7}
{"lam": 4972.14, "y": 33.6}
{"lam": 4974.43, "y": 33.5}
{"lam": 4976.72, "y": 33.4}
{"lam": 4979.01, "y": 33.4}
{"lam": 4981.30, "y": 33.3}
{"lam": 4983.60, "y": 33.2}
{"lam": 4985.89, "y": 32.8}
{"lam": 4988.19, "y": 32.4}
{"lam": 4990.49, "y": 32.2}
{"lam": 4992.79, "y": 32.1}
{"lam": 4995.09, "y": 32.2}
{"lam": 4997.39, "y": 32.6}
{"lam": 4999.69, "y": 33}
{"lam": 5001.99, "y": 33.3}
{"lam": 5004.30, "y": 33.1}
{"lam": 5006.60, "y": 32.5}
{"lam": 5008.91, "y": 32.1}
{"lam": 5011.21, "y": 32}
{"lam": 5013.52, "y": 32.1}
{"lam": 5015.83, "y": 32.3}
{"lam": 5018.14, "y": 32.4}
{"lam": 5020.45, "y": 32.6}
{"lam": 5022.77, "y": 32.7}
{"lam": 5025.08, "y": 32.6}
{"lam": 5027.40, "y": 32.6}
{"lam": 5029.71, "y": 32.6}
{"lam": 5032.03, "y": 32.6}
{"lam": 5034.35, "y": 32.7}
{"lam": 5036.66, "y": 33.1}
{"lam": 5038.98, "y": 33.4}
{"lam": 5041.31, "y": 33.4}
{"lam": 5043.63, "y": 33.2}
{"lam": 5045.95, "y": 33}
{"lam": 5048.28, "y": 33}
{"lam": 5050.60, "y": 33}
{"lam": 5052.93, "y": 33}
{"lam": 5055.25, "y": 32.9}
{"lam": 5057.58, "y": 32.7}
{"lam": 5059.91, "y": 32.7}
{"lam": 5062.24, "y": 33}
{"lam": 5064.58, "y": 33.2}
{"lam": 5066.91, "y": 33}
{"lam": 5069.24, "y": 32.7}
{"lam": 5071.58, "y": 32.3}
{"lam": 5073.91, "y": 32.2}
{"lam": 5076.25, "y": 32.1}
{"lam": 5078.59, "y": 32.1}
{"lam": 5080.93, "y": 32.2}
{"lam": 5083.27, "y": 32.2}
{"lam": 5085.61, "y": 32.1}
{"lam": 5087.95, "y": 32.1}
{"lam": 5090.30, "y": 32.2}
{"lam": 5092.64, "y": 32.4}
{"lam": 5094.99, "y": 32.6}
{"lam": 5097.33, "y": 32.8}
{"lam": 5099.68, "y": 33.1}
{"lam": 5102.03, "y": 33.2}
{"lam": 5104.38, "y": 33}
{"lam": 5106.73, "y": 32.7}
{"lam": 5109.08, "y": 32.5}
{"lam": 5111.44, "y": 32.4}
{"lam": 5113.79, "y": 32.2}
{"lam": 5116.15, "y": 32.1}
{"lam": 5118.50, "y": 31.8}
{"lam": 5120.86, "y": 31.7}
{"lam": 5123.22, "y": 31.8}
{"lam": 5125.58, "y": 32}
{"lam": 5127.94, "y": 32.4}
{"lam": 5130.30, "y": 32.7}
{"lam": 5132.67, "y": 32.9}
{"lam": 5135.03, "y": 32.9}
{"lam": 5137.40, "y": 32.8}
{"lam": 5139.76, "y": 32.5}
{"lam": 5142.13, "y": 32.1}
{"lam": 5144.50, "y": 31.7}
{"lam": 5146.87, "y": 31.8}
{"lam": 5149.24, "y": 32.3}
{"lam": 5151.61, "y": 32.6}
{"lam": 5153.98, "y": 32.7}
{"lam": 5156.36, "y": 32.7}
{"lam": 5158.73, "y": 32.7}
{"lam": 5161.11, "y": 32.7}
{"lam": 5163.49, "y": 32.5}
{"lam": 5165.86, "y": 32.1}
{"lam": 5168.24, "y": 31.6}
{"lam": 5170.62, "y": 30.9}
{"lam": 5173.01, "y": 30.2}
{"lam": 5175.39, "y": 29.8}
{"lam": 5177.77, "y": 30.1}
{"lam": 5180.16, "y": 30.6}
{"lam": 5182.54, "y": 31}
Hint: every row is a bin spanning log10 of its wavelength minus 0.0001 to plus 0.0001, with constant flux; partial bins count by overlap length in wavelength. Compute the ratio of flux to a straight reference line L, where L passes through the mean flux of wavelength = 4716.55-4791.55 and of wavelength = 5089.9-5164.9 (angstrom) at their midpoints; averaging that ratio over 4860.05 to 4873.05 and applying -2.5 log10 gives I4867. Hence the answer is 0.271 mag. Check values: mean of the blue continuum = 35.2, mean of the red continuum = 32.5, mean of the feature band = 26.8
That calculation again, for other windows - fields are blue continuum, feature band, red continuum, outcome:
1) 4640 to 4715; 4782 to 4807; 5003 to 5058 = 0.01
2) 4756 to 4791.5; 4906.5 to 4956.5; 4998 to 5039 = 0.00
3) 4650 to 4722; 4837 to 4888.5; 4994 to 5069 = 0.11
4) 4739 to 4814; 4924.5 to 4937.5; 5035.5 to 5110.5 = 0.02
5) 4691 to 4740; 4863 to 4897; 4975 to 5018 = 0.12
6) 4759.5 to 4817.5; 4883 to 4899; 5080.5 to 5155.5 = 0.04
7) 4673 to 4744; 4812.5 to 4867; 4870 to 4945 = 0.02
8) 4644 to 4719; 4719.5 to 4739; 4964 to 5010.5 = 0.00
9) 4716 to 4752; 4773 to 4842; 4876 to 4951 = 0.00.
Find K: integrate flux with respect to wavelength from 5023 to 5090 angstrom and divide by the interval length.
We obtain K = 32.7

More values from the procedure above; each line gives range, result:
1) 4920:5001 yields 33.1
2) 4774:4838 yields 34.6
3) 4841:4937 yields 32.1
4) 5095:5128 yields 32.4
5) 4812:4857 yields 34.1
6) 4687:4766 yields 35.6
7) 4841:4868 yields 31.3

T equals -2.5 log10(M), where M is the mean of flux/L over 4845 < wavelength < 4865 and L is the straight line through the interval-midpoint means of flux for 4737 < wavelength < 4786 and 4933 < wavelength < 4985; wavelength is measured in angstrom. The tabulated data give 0.08 mag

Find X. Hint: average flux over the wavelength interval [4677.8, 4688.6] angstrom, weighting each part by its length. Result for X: 35.8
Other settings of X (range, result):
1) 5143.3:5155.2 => 32.2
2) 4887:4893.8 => 32.9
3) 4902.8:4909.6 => 33.6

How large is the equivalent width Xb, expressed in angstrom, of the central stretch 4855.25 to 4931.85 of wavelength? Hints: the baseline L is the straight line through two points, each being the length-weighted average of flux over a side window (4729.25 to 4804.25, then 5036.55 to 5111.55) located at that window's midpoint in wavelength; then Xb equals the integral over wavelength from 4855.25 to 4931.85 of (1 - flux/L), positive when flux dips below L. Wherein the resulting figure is 5.5 angstrom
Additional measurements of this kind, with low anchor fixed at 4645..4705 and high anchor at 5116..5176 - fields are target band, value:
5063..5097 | 0.3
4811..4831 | 0.4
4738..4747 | 0.0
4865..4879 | 2.7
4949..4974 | 0.3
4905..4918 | 0.3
